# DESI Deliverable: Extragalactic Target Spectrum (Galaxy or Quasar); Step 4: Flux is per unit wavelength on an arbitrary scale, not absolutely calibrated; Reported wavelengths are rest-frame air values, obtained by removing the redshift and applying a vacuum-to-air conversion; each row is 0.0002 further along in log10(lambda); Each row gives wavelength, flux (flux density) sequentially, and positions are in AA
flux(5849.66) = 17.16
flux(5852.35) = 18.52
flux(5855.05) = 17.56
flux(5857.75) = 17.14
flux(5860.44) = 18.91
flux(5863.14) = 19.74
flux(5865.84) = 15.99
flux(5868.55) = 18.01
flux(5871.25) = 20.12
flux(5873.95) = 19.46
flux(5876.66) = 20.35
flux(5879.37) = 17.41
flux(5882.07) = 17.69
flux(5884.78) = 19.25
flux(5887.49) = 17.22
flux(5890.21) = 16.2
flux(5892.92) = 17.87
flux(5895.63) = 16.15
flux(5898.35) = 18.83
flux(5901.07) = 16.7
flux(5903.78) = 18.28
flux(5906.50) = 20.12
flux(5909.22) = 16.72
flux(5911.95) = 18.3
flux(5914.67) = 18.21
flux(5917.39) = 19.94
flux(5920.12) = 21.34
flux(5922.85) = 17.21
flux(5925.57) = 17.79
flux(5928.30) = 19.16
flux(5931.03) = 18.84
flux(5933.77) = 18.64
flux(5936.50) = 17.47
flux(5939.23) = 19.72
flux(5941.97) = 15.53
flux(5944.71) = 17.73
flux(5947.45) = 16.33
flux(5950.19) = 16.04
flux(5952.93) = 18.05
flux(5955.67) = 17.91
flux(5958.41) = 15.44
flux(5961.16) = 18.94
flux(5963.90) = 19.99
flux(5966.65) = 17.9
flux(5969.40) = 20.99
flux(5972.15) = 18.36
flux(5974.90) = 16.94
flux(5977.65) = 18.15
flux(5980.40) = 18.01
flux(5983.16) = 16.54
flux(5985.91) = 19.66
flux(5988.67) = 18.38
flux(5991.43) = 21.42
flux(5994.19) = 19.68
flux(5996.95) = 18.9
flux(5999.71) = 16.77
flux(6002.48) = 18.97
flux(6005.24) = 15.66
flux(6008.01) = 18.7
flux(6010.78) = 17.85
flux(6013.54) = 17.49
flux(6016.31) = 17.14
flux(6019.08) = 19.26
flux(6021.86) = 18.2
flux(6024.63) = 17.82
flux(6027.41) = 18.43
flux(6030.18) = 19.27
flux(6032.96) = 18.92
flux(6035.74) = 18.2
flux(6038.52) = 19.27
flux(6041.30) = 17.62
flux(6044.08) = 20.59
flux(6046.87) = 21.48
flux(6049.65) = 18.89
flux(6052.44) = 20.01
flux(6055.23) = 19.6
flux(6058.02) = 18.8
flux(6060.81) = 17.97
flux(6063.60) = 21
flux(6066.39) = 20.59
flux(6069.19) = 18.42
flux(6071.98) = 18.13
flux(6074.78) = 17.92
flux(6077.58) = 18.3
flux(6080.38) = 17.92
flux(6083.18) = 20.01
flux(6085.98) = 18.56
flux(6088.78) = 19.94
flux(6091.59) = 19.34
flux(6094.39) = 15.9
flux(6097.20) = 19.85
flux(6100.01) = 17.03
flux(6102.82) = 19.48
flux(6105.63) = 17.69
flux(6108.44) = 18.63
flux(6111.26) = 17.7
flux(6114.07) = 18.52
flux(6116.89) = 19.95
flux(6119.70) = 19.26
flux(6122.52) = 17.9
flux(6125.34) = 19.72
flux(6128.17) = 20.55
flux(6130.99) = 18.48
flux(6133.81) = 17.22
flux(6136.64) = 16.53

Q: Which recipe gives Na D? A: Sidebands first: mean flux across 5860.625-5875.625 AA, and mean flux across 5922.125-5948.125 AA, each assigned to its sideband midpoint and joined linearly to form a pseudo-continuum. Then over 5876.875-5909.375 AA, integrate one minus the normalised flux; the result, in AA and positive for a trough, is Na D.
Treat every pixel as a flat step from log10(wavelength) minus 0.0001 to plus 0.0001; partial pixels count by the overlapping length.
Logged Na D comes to 1.02 AA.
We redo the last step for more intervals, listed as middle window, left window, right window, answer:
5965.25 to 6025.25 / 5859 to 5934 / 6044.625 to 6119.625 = 1.1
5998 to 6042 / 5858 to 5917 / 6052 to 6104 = 1.3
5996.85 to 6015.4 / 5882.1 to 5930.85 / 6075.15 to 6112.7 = 0.7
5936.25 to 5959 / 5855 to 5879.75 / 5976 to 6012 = 1.5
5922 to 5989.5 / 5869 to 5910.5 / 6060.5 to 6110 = 1.3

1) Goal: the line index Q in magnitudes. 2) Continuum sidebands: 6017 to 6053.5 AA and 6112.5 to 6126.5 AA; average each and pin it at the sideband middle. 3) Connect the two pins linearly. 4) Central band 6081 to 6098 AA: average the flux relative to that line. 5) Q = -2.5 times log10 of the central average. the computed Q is 0.01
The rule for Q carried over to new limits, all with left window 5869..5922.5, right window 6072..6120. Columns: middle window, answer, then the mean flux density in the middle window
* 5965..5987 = 0.008 mag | 18.3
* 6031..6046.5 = -0.034 mag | 19.1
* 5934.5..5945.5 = 0.046 mag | 17.7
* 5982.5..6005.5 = -0.009 mag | 18.6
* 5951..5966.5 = 0.028 mag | 18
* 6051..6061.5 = -0.036 mag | 19.2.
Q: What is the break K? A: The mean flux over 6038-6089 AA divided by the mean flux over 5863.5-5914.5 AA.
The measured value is 1.1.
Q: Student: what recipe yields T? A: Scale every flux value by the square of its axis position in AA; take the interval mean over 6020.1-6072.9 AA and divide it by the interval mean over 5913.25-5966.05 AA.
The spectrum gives 1.09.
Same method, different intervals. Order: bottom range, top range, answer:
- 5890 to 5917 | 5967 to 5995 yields 1.08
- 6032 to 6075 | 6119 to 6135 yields 1.00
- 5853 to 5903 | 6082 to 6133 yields 1.12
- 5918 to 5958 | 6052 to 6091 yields 1.11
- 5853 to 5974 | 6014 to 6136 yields 1.09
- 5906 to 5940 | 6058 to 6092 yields 1.07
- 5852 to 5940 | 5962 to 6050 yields 1.05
